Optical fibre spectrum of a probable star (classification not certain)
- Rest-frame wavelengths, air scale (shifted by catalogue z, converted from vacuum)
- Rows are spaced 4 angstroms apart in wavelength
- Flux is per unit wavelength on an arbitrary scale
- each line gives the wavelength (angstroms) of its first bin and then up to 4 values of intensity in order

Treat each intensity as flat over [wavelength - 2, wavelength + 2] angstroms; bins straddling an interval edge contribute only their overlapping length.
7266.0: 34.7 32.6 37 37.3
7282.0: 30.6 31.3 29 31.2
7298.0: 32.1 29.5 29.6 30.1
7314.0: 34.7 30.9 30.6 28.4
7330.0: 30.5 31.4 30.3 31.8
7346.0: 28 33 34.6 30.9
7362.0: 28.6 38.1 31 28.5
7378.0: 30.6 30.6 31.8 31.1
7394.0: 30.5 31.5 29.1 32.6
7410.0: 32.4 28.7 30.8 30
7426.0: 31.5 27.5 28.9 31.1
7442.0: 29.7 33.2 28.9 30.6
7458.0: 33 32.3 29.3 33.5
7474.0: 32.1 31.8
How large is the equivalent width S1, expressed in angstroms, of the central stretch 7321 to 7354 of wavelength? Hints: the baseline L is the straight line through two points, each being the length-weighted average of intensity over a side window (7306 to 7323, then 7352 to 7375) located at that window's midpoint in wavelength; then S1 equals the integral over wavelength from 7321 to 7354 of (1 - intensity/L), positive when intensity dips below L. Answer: 1.0 angstroms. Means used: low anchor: 31.4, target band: 30.7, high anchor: 32.1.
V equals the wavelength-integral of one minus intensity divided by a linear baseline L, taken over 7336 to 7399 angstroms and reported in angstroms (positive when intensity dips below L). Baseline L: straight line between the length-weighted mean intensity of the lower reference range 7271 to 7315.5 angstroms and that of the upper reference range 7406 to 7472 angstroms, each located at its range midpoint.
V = 0.2 angstroms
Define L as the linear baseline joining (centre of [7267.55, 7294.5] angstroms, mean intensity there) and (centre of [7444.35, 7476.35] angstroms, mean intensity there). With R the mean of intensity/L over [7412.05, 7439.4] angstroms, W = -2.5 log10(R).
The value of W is 0.07 mag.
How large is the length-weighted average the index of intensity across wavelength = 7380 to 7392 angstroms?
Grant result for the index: 31.2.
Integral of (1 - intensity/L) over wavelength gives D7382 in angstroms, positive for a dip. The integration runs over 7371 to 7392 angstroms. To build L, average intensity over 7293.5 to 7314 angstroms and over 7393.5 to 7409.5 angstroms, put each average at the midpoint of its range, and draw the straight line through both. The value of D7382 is 0.35 angstroms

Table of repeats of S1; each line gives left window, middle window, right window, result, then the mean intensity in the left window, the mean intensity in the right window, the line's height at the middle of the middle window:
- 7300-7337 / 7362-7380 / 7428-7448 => -0.76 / 30.6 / 30.1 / 30.4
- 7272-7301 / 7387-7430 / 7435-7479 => 1.35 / 32.5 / 31.3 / 31.7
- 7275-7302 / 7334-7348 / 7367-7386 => 0.45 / 31.9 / 30.8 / 31.2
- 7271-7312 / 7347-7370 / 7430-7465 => -0.97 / 31.8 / 30.7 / 31.3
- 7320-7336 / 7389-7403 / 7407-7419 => 0.03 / 30.2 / 30.8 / 30.7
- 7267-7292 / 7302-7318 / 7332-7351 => 0.39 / 33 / 30.8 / 31.9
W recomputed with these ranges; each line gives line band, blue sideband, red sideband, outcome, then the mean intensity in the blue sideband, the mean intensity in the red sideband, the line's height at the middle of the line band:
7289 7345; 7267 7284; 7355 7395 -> 0.08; 34.4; 31.3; 33.1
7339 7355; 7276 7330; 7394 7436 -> -0.03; 31.2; 30.3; 30.8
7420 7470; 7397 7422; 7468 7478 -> 0.04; 30.8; 32.6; 31.8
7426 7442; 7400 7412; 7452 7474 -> 0.07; 31.4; 31.8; 31.6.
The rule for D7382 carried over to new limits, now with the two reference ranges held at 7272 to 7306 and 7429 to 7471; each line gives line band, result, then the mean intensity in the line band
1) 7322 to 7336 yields 0.7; 30.2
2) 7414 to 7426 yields 0.3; 30.3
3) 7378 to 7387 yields 0.1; 31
